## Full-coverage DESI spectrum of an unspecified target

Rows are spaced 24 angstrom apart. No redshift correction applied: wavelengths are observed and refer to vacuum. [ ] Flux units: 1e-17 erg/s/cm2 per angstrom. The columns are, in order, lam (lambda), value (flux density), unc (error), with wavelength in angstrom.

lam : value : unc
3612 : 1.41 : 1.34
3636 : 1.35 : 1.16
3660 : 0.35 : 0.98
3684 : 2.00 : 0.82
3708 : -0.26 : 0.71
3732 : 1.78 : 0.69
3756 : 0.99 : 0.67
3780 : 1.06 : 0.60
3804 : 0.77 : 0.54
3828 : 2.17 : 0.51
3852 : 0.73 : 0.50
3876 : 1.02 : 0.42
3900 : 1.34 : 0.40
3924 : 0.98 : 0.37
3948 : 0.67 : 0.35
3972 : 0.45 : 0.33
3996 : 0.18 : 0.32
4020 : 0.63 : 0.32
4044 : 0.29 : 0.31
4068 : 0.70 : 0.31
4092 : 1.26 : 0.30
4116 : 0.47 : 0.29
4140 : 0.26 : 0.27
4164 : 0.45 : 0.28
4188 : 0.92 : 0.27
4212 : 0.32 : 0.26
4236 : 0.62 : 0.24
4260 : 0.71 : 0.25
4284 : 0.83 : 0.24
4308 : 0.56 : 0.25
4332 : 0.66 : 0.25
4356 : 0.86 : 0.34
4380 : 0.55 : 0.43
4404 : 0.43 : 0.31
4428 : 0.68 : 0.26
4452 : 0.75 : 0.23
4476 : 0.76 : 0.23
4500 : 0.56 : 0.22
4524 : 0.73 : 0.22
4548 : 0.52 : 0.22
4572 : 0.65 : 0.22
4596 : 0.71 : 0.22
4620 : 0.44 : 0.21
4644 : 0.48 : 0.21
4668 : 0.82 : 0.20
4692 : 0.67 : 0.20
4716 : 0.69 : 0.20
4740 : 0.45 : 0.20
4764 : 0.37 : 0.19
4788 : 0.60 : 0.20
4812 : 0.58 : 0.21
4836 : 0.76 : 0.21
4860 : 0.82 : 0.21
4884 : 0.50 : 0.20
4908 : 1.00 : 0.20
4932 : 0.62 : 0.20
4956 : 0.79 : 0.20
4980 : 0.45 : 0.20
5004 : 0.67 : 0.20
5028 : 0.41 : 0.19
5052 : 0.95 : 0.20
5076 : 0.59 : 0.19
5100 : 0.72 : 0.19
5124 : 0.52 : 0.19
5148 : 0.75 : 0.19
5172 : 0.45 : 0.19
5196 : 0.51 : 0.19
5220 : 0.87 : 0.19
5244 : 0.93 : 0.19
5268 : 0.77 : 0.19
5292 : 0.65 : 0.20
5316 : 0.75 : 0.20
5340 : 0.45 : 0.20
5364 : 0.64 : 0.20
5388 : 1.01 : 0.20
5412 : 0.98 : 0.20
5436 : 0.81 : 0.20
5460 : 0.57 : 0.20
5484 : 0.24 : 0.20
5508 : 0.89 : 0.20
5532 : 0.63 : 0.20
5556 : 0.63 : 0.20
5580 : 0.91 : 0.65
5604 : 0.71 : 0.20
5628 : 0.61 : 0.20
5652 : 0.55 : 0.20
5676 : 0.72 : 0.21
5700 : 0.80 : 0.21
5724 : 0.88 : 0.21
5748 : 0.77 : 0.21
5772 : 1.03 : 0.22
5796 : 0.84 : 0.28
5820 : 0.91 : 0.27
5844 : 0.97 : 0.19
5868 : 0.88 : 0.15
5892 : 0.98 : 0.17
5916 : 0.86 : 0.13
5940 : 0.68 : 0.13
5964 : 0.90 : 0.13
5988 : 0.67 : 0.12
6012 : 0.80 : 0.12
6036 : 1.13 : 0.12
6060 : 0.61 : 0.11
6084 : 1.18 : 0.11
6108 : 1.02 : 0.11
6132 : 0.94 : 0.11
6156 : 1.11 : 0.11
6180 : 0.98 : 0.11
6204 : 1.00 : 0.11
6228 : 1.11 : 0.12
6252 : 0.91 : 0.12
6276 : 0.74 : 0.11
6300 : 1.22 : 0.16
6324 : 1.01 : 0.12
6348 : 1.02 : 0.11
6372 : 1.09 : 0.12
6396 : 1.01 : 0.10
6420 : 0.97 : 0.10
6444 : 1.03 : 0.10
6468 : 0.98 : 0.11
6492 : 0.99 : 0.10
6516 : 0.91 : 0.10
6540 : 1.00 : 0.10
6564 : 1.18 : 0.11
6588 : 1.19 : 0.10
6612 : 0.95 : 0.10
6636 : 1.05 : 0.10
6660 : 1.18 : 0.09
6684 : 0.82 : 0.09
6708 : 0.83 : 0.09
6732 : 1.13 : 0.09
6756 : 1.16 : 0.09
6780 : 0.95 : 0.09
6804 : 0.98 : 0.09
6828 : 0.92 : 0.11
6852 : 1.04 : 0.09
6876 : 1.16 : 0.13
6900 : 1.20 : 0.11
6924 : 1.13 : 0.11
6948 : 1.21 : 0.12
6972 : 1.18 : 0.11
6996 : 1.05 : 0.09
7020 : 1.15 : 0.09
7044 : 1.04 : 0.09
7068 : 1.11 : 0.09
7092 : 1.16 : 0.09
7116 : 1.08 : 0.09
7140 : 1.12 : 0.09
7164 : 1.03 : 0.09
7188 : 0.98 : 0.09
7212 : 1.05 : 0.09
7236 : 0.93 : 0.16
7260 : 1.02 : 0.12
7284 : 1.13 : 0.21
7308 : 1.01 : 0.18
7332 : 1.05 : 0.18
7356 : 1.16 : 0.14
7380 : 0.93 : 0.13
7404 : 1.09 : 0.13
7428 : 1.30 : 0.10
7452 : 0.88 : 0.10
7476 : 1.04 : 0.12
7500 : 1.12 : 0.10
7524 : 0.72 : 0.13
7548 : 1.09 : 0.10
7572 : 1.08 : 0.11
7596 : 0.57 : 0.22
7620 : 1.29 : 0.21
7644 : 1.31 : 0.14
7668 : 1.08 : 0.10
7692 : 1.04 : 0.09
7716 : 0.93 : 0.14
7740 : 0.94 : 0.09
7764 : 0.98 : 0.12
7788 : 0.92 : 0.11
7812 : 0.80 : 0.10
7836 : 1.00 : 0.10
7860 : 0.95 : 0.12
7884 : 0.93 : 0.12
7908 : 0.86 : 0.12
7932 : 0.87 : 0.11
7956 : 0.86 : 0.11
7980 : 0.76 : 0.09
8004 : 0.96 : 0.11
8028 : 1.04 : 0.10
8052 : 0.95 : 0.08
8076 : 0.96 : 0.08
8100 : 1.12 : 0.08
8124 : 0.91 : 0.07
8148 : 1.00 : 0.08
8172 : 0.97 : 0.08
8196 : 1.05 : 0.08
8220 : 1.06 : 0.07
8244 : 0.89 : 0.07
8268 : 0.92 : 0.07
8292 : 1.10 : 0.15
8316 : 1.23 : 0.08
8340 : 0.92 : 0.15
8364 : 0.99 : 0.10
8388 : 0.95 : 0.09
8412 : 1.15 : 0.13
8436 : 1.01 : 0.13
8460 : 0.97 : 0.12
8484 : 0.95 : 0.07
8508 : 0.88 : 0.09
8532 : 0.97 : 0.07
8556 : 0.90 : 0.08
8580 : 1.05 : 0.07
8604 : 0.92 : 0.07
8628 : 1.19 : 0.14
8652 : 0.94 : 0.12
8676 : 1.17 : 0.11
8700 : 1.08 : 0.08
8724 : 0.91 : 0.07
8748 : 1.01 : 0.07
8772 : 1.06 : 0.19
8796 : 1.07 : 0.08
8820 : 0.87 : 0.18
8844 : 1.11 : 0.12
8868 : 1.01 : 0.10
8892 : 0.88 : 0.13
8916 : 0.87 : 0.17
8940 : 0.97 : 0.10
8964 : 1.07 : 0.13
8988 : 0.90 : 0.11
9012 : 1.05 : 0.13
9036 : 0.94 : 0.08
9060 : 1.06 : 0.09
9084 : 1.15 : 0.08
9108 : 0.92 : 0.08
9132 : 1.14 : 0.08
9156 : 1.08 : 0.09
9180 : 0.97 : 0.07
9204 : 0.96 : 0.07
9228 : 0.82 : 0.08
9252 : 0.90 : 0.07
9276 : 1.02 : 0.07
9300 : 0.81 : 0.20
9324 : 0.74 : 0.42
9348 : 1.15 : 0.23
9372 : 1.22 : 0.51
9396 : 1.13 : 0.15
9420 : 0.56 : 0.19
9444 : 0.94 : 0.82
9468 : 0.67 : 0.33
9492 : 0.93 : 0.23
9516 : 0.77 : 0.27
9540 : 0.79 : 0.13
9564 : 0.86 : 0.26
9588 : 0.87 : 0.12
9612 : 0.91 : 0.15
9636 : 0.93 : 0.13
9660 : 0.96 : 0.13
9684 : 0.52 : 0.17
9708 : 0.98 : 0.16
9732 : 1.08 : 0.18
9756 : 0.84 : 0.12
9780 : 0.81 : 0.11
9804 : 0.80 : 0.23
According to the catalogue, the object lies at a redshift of 0.53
